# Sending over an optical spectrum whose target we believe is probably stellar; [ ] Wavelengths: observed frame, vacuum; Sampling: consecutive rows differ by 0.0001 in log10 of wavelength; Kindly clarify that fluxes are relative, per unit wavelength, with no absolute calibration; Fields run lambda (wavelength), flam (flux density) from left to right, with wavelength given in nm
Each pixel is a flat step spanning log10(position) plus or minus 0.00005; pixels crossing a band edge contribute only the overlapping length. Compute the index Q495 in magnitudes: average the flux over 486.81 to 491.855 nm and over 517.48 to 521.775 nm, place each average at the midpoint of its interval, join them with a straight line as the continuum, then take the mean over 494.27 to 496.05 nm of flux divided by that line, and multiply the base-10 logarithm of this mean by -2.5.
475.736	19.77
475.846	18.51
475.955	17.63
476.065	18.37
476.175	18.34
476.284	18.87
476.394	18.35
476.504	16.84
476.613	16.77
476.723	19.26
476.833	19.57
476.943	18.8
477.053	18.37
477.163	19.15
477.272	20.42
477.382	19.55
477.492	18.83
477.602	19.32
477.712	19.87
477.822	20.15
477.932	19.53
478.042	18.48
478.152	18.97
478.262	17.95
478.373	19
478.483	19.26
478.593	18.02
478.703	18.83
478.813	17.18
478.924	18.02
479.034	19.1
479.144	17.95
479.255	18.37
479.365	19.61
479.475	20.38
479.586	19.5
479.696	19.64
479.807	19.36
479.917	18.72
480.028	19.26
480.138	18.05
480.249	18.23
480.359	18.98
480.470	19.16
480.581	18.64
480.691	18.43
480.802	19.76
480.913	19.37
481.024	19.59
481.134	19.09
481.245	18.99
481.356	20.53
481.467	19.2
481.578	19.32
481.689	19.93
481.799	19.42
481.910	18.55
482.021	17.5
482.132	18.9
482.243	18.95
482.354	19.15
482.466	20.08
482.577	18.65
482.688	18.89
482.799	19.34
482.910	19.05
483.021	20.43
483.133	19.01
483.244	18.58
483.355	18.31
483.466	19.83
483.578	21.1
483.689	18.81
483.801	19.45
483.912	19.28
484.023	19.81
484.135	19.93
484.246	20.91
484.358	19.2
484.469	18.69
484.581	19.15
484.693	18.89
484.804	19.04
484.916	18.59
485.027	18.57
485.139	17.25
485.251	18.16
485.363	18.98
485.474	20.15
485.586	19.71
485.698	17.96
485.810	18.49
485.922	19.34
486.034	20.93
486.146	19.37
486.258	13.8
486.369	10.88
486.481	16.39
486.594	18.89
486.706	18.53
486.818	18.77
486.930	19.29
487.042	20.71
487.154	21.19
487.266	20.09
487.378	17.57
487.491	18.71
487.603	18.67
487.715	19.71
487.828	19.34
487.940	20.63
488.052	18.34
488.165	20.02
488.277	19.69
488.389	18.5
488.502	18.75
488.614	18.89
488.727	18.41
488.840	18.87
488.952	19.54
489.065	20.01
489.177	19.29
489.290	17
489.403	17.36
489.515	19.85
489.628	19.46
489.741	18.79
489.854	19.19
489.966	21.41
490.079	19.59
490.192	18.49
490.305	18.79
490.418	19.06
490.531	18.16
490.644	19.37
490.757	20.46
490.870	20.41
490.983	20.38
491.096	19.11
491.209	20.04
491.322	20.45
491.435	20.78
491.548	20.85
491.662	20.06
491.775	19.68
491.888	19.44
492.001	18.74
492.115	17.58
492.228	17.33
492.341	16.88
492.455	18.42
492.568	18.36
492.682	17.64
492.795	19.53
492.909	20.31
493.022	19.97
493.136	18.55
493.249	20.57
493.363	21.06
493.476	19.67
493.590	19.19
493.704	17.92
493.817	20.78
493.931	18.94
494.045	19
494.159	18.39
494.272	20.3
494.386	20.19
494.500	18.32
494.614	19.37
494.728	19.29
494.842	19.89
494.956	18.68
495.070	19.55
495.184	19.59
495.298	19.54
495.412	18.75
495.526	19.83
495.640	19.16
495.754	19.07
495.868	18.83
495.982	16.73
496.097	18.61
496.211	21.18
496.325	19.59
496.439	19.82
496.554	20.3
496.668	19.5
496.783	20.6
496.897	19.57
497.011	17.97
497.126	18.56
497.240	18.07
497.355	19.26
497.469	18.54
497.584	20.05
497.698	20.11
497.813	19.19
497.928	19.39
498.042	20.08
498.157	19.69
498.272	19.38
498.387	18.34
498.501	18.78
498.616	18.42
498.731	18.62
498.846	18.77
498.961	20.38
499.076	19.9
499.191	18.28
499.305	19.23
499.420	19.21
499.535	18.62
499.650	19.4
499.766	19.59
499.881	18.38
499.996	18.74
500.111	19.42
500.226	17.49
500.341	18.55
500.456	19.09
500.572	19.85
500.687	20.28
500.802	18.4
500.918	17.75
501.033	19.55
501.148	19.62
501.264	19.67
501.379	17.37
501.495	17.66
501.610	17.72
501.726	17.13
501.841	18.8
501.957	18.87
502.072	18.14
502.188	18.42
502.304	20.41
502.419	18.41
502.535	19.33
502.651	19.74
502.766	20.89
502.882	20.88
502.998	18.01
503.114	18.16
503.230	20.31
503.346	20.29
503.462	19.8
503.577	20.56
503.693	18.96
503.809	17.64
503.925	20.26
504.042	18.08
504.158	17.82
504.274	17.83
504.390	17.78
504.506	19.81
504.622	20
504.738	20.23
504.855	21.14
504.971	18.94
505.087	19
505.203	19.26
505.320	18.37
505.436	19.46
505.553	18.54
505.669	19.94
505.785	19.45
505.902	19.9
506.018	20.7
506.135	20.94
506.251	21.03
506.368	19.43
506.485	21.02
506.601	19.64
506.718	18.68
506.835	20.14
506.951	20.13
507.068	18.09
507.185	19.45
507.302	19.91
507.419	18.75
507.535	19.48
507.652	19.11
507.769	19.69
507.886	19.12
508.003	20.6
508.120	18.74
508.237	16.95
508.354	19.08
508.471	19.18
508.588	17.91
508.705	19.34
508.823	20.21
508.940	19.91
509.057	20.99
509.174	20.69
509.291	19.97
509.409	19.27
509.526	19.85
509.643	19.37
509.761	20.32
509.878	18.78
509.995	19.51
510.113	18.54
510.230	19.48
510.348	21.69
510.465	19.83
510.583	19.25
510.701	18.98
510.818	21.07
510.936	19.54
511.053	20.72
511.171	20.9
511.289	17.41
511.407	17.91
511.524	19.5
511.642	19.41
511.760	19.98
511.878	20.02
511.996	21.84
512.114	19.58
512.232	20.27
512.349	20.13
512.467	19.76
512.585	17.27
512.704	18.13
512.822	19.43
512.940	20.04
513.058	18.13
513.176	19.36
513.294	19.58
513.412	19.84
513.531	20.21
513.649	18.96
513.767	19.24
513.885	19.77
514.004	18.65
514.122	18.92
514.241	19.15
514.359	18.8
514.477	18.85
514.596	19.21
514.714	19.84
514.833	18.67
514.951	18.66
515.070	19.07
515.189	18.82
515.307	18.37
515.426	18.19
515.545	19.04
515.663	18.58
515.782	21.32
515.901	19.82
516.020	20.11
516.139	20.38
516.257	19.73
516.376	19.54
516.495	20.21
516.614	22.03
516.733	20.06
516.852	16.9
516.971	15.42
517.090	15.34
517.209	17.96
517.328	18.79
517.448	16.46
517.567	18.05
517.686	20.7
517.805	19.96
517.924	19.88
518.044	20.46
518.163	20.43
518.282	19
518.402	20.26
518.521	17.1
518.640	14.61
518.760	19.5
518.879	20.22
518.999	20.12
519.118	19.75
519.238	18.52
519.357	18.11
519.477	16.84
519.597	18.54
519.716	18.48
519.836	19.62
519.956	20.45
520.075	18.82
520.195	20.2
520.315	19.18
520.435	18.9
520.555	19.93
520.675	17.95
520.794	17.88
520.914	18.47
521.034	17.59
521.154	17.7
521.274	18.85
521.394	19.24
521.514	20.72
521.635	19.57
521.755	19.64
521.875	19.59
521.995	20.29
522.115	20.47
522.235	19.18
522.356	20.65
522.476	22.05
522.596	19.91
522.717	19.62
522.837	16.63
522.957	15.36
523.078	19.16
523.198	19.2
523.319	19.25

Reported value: 0.01 mag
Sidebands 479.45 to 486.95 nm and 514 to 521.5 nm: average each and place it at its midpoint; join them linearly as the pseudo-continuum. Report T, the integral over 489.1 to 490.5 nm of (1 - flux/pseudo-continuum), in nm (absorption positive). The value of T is -0.01 nm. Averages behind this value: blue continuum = 18.9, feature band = 19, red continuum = 18.9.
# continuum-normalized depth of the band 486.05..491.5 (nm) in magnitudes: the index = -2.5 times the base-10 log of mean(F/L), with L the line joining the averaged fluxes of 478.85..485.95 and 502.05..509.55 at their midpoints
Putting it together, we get 0.01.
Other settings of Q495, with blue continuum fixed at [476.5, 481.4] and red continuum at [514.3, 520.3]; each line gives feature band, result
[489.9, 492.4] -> -0.02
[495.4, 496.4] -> -0.01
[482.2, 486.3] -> -0.01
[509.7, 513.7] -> -0.03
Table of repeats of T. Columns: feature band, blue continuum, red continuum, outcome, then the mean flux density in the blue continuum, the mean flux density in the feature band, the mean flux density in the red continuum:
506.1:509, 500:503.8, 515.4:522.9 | -0.06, 19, 19.4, 19.1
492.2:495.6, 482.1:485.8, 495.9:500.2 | -0.01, 19.2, 19.2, 19.2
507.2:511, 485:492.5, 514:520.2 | -0.11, 18.9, 19.5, 19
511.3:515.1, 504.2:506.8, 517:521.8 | -0.03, 19.6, 19.3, 18.8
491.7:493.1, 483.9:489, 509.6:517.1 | 0.02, 18.8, 18.7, 19.4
